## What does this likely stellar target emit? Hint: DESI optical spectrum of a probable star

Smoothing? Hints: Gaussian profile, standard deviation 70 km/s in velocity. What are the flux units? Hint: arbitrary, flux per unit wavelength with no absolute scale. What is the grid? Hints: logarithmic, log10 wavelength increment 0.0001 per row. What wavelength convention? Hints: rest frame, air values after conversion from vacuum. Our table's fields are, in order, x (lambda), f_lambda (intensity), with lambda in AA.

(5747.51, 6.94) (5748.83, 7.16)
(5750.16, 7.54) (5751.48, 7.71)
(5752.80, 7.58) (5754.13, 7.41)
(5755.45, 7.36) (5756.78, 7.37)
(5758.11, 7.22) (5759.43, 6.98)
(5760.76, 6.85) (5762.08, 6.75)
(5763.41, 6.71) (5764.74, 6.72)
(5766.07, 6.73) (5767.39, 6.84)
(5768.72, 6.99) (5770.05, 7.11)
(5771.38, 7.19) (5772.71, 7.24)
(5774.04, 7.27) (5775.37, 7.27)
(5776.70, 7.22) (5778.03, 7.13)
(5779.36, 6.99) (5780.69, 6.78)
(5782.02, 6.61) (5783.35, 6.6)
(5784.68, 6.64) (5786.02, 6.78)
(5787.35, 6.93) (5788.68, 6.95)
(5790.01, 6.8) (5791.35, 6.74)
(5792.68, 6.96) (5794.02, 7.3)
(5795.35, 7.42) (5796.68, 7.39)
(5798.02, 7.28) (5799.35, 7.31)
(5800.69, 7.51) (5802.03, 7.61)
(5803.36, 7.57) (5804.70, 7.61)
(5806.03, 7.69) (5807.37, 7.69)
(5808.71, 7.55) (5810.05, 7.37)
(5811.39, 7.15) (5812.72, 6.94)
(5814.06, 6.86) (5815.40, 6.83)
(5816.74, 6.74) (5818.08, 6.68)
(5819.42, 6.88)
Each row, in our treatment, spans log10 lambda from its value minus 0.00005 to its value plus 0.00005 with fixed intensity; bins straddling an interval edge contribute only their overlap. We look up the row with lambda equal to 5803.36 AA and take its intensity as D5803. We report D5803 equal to 7.57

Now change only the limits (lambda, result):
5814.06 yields 6.86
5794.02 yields 7.3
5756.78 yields 7.37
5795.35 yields 7.42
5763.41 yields 6.71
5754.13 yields 7.41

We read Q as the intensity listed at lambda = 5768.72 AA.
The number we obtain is 6.99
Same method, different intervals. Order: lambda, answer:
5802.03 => 7.61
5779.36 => 6.99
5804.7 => 7.61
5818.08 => 6.68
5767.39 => 6.84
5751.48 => 7.71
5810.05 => 7.37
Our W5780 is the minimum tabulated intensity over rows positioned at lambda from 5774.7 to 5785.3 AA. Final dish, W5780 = 6.6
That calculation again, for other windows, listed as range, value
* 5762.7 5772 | 6.71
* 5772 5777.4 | 7.22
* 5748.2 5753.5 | 7.16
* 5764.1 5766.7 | 6.72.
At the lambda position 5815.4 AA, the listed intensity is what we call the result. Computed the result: 6.83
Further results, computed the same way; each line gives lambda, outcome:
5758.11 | 7.22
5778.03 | 7.13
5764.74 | 6.72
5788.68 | 6.95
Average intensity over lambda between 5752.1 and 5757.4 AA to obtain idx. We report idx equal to 7.43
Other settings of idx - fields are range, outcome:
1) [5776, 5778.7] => 7.18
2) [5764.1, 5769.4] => 6.82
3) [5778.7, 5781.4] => 6.89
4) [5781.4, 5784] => 6.61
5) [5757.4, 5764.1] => 6.9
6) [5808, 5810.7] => 7.45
